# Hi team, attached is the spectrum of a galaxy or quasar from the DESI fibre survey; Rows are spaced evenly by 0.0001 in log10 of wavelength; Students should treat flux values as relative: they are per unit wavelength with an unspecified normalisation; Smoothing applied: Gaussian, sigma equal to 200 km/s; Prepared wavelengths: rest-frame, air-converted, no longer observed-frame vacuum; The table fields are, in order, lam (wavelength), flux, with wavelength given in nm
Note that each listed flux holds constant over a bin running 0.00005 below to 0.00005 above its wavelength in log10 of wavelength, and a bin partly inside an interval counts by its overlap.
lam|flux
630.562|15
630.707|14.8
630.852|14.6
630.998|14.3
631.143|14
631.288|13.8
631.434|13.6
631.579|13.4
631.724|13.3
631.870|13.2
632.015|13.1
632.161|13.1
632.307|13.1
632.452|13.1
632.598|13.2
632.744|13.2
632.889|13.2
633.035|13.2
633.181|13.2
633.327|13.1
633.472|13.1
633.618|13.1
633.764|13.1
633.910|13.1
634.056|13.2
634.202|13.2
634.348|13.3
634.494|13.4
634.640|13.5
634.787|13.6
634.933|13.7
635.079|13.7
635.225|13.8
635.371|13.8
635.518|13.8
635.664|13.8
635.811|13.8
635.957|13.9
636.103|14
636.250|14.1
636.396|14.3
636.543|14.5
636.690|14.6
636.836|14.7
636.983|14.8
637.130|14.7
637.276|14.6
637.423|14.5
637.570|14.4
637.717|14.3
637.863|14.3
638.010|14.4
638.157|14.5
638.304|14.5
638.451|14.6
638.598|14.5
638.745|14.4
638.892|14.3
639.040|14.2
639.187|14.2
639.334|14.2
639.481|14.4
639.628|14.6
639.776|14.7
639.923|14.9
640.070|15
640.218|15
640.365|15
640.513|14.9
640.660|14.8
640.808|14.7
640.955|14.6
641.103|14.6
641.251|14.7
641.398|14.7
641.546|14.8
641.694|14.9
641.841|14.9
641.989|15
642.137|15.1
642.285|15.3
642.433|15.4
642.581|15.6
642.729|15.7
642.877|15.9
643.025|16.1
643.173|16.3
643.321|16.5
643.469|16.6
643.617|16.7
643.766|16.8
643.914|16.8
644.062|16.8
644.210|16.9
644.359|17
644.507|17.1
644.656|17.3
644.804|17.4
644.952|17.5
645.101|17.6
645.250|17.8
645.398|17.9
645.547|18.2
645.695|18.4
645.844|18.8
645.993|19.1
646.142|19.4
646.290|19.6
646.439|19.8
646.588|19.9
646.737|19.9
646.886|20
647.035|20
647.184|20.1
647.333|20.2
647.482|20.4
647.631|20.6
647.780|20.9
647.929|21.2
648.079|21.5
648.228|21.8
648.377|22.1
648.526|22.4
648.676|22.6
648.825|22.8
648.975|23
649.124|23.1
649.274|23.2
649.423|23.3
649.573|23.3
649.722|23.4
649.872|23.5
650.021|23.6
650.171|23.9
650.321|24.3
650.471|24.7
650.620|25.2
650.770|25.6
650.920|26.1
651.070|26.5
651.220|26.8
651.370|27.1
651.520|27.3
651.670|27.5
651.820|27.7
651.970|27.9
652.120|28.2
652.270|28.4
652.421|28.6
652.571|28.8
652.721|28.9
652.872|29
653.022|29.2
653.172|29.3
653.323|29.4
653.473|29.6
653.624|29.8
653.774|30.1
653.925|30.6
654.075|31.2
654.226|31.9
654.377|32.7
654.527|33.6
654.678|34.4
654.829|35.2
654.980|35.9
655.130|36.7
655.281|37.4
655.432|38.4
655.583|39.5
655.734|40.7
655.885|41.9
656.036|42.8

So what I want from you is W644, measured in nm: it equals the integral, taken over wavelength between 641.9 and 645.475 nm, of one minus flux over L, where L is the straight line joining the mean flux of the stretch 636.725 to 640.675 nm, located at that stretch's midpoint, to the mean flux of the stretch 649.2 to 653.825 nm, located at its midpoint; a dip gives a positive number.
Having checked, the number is 0.51 nm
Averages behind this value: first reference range 14.6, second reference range 26.8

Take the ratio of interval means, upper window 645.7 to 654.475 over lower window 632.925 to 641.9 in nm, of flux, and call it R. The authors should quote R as 1.7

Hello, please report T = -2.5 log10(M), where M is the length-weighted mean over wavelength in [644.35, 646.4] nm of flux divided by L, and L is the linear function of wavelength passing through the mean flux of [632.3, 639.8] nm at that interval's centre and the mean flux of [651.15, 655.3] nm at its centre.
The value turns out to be 0.25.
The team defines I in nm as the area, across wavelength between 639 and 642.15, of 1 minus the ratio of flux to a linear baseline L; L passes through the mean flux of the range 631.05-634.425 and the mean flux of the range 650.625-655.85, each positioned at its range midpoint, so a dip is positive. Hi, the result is 0.83 nm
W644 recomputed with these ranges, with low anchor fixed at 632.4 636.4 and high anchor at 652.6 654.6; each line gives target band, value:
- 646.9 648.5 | 0.27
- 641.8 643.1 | 0.32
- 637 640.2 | 0.49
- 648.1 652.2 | 0.41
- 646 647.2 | 0.22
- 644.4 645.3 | 0.21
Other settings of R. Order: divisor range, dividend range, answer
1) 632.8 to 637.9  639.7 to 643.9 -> 1.11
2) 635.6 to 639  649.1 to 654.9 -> 1.94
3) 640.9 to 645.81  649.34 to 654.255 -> 1.67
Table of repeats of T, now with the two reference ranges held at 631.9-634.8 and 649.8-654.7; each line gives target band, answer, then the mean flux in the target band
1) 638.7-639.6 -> 0.24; 14.3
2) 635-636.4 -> 0.09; 13.9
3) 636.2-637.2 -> 0.09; 14.5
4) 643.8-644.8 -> 0.27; 17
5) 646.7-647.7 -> 0.20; 20.2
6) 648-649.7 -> 0.13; 22.7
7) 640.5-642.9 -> 0.30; 15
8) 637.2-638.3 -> 0.16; 14.4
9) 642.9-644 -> 0.27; 16.5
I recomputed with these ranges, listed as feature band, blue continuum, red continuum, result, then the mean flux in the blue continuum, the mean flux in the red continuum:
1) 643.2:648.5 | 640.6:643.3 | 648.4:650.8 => 0.17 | 15.2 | 23.6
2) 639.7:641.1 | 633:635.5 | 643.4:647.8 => 0.11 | 13.4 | 18.5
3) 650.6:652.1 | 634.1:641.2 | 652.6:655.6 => 0.13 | 14.3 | 32.5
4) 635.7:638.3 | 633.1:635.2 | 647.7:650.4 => 0.13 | 13.3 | 22.8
